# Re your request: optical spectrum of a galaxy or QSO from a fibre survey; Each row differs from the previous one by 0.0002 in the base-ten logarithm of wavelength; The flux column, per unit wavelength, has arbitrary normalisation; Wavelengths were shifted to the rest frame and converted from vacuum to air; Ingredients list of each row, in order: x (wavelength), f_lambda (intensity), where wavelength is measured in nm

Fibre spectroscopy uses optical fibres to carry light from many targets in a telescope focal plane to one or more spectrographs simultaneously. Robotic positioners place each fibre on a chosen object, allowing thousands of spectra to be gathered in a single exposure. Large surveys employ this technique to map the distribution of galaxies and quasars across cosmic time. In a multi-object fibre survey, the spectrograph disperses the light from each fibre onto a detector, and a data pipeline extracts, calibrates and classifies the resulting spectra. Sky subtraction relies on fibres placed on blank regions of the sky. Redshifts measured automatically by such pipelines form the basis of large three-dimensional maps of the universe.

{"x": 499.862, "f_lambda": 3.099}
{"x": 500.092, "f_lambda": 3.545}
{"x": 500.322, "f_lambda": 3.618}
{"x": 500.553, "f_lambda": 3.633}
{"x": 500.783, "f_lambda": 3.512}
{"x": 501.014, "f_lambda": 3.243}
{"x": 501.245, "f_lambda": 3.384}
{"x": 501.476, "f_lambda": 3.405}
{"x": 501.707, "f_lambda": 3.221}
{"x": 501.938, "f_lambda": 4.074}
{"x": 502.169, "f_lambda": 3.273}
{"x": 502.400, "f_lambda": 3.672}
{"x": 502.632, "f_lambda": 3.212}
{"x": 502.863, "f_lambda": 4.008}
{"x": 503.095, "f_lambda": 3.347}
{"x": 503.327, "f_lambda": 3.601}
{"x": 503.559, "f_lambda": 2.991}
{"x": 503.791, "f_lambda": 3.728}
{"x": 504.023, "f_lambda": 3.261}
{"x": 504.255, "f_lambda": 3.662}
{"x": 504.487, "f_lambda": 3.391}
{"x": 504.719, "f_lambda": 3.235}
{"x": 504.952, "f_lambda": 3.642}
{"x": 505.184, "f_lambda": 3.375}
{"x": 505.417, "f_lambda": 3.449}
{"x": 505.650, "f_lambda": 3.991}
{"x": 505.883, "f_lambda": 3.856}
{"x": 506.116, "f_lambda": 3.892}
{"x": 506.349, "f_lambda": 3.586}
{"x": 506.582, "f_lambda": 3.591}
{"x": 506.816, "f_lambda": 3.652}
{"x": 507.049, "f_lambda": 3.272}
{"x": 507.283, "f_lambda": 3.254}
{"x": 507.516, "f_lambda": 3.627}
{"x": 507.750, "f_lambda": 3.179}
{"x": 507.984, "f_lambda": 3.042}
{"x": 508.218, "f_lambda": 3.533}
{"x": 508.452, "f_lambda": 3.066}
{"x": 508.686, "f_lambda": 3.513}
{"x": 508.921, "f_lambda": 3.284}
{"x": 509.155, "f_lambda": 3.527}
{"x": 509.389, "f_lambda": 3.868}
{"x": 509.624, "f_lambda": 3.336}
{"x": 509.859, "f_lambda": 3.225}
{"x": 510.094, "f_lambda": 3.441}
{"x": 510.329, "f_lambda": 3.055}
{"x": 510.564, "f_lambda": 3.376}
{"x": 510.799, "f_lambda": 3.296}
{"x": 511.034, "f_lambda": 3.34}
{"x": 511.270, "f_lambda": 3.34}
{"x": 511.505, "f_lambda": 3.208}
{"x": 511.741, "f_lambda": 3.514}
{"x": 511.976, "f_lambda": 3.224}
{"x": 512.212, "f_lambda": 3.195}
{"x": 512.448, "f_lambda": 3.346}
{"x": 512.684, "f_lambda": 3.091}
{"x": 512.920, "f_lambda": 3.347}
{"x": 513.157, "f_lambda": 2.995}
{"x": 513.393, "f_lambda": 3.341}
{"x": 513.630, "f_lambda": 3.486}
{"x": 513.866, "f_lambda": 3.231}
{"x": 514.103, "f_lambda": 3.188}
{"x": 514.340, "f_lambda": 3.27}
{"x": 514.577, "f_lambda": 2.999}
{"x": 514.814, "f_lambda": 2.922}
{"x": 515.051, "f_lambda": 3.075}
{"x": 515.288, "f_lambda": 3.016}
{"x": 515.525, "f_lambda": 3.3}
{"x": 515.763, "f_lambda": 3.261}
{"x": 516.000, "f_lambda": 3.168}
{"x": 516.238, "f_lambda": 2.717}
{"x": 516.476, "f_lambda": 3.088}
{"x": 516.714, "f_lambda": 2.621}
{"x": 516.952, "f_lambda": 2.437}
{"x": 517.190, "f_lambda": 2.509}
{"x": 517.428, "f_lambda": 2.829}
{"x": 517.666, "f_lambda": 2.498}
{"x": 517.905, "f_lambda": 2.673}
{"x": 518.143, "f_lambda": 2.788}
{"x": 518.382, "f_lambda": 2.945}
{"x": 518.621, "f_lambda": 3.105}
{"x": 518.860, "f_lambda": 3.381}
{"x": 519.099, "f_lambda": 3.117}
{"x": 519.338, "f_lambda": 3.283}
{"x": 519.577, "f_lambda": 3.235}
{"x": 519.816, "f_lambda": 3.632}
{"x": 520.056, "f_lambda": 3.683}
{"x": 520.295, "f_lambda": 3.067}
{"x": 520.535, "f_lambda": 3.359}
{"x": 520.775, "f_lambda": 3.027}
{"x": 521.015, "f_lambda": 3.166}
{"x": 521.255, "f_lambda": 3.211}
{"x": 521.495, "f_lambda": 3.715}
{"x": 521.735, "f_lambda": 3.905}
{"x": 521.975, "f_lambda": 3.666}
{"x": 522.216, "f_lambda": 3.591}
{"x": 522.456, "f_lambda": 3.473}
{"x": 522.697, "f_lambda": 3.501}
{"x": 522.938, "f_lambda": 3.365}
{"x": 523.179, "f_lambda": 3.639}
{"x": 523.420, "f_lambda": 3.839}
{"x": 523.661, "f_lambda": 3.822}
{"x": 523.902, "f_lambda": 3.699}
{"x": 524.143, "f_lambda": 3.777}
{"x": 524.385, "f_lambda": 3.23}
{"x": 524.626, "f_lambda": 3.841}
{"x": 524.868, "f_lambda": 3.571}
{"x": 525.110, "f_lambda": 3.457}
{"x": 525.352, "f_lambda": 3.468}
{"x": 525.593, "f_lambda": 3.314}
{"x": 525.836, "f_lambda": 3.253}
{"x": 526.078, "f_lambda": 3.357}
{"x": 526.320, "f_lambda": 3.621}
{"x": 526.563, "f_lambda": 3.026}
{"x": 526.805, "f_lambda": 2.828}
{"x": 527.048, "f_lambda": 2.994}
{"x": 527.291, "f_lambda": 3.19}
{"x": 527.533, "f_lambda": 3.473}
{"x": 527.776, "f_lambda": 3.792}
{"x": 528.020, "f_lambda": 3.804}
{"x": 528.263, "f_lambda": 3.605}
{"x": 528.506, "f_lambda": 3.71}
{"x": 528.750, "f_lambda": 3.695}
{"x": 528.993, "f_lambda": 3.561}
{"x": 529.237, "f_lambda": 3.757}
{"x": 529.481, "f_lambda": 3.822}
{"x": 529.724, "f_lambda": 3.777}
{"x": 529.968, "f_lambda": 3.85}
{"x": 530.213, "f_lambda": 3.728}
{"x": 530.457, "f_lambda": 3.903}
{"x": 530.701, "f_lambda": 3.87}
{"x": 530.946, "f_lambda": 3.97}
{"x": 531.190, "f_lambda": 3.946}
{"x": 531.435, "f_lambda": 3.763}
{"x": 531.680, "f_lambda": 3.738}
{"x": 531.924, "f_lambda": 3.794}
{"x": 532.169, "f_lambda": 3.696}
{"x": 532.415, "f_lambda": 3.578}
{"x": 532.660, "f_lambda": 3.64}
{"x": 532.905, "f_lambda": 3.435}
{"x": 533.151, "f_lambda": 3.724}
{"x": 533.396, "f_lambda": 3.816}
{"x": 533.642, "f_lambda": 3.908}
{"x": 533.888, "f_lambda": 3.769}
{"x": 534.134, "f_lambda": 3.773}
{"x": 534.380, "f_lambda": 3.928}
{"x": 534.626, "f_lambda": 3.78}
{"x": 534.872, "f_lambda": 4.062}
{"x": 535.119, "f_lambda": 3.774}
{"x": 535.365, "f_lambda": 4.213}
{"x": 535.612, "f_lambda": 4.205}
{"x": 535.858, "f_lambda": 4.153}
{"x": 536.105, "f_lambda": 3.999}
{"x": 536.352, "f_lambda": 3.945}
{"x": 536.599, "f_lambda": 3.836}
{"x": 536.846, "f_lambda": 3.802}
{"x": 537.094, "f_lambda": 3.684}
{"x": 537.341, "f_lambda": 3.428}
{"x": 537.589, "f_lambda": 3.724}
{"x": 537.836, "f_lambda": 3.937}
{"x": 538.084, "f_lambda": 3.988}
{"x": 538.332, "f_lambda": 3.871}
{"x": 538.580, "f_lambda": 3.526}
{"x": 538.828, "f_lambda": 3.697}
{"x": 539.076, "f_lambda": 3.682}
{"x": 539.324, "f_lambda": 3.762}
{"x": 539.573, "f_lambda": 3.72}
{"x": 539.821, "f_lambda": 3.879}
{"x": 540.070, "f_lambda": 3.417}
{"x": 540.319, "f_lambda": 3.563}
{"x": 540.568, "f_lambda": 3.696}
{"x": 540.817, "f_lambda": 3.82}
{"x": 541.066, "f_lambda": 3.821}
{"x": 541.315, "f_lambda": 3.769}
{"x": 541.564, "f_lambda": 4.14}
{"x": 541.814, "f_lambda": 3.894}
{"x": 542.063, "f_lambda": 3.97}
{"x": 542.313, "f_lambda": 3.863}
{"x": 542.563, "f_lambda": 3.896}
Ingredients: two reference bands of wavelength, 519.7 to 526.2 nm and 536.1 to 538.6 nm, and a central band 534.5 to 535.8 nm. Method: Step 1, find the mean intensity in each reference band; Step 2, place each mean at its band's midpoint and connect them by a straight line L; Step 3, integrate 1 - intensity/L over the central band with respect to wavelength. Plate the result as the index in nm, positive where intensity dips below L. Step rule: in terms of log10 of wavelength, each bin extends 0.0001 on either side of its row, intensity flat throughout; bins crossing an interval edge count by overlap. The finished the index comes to -0.091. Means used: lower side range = 3.5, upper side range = 3.8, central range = 4.02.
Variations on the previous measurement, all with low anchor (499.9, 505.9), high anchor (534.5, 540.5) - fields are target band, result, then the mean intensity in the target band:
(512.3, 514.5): 0.21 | 3.25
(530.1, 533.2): 0.01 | 3.75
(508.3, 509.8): 0.06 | 3.43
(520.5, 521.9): 0.10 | 3.41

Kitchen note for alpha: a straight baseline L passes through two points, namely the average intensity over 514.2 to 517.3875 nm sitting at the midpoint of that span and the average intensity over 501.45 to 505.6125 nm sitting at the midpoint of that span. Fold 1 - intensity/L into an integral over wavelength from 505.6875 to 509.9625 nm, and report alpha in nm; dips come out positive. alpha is -0.22 nm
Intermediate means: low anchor 3.49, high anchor 2.95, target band 3.47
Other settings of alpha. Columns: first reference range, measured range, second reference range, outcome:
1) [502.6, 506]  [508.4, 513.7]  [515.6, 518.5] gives -0.31 nm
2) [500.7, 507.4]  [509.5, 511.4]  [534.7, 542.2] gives 0.14 nm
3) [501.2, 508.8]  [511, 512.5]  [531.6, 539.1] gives 0.11 nm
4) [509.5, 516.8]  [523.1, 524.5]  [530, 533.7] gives -0.06 nm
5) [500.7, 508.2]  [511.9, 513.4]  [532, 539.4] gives 0.15 nm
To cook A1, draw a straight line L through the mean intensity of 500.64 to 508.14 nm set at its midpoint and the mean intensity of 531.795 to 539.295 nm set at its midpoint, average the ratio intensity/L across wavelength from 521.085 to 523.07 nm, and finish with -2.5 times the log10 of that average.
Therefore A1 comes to 0.039 mag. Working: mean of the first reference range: 3.49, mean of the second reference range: 3.81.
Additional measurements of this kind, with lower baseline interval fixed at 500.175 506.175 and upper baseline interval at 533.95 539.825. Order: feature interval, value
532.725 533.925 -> 0.03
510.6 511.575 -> 0.09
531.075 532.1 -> 0.00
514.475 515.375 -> 0.21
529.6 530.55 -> -0.01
